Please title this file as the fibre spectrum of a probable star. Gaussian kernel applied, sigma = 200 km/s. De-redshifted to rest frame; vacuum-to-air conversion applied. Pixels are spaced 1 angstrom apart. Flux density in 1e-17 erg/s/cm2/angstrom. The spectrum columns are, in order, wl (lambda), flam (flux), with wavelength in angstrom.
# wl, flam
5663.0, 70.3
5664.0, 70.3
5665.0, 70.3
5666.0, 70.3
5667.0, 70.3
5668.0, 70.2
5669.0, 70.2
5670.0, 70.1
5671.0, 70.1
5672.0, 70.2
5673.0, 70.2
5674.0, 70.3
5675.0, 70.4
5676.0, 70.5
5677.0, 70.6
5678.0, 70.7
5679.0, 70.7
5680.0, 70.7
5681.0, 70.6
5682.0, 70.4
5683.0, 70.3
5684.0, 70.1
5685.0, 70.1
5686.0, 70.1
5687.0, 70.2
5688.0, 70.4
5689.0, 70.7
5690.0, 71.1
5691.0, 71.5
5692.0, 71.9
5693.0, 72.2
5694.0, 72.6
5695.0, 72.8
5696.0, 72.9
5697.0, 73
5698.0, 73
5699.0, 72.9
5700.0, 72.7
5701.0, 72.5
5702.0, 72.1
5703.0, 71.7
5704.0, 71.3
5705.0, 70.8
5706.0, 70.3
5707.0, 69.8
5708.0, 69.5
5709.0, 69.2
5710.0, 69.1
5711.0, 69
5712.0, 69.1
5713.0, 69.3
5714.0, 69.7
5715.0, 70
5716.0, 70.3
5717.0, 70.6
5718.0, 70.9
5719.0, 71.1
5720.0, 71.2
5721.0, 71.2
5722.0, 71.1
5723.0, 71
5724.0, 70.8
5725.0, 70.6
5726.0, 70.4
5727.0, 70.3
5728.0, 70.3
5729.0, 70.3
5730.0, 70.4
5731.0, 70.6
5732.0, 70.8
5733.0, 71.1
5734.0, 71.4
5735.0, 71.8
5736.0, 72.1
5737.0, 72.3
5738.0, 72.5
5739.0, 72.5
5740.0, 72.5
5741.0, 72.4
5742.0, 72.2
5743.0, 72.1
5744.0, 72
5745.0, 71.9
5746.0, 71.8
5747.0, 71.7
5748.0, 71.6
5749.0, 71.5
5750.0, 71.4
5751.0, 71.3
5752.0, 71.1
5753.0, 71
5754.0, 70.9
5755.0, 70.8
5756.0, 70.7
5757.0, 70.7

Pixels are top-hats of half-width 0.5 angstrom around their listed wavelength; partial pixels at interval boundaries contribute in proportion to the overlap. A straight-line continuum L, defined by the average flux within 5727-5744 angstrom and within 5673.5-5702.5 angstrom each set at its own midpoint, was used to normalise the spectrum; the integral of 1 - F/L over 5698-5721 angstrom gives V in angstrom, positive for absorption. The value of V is 0.2 angstrom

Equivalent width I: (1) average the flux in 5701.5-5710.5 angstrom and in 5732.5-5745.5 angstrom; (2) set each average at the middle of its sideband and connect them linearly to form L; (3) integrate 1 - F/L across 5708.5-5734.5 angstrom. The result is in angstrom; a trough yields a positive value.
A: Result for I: 0.3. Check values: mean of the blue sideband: 70.4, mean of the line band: 70.4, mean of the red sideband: 72.1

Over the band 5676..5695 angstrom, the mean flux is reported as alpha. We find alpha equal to 70.9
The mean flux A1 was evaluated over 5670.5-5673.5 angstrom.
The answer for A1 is 70.2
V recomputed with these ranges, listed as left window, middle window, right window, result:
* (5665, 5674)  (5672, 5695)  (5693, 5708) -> 0.1 angstrom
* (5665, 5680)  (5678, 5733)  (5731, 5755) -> 0.1 angstrom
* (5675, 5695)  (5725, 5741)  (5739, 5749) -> 0.1 angstrom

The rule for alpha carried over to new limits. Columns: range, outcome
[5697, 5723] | 70.8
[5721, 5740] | 71.2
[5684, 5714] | 71.1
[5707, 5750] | 70.9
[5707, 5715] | 69.4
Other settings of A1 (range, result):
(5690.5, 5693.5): 71.9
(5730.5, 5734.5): 71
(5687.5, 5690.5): 70.7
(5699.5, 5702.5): 72.4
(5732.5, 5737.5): 71.7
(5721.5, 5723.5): 71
